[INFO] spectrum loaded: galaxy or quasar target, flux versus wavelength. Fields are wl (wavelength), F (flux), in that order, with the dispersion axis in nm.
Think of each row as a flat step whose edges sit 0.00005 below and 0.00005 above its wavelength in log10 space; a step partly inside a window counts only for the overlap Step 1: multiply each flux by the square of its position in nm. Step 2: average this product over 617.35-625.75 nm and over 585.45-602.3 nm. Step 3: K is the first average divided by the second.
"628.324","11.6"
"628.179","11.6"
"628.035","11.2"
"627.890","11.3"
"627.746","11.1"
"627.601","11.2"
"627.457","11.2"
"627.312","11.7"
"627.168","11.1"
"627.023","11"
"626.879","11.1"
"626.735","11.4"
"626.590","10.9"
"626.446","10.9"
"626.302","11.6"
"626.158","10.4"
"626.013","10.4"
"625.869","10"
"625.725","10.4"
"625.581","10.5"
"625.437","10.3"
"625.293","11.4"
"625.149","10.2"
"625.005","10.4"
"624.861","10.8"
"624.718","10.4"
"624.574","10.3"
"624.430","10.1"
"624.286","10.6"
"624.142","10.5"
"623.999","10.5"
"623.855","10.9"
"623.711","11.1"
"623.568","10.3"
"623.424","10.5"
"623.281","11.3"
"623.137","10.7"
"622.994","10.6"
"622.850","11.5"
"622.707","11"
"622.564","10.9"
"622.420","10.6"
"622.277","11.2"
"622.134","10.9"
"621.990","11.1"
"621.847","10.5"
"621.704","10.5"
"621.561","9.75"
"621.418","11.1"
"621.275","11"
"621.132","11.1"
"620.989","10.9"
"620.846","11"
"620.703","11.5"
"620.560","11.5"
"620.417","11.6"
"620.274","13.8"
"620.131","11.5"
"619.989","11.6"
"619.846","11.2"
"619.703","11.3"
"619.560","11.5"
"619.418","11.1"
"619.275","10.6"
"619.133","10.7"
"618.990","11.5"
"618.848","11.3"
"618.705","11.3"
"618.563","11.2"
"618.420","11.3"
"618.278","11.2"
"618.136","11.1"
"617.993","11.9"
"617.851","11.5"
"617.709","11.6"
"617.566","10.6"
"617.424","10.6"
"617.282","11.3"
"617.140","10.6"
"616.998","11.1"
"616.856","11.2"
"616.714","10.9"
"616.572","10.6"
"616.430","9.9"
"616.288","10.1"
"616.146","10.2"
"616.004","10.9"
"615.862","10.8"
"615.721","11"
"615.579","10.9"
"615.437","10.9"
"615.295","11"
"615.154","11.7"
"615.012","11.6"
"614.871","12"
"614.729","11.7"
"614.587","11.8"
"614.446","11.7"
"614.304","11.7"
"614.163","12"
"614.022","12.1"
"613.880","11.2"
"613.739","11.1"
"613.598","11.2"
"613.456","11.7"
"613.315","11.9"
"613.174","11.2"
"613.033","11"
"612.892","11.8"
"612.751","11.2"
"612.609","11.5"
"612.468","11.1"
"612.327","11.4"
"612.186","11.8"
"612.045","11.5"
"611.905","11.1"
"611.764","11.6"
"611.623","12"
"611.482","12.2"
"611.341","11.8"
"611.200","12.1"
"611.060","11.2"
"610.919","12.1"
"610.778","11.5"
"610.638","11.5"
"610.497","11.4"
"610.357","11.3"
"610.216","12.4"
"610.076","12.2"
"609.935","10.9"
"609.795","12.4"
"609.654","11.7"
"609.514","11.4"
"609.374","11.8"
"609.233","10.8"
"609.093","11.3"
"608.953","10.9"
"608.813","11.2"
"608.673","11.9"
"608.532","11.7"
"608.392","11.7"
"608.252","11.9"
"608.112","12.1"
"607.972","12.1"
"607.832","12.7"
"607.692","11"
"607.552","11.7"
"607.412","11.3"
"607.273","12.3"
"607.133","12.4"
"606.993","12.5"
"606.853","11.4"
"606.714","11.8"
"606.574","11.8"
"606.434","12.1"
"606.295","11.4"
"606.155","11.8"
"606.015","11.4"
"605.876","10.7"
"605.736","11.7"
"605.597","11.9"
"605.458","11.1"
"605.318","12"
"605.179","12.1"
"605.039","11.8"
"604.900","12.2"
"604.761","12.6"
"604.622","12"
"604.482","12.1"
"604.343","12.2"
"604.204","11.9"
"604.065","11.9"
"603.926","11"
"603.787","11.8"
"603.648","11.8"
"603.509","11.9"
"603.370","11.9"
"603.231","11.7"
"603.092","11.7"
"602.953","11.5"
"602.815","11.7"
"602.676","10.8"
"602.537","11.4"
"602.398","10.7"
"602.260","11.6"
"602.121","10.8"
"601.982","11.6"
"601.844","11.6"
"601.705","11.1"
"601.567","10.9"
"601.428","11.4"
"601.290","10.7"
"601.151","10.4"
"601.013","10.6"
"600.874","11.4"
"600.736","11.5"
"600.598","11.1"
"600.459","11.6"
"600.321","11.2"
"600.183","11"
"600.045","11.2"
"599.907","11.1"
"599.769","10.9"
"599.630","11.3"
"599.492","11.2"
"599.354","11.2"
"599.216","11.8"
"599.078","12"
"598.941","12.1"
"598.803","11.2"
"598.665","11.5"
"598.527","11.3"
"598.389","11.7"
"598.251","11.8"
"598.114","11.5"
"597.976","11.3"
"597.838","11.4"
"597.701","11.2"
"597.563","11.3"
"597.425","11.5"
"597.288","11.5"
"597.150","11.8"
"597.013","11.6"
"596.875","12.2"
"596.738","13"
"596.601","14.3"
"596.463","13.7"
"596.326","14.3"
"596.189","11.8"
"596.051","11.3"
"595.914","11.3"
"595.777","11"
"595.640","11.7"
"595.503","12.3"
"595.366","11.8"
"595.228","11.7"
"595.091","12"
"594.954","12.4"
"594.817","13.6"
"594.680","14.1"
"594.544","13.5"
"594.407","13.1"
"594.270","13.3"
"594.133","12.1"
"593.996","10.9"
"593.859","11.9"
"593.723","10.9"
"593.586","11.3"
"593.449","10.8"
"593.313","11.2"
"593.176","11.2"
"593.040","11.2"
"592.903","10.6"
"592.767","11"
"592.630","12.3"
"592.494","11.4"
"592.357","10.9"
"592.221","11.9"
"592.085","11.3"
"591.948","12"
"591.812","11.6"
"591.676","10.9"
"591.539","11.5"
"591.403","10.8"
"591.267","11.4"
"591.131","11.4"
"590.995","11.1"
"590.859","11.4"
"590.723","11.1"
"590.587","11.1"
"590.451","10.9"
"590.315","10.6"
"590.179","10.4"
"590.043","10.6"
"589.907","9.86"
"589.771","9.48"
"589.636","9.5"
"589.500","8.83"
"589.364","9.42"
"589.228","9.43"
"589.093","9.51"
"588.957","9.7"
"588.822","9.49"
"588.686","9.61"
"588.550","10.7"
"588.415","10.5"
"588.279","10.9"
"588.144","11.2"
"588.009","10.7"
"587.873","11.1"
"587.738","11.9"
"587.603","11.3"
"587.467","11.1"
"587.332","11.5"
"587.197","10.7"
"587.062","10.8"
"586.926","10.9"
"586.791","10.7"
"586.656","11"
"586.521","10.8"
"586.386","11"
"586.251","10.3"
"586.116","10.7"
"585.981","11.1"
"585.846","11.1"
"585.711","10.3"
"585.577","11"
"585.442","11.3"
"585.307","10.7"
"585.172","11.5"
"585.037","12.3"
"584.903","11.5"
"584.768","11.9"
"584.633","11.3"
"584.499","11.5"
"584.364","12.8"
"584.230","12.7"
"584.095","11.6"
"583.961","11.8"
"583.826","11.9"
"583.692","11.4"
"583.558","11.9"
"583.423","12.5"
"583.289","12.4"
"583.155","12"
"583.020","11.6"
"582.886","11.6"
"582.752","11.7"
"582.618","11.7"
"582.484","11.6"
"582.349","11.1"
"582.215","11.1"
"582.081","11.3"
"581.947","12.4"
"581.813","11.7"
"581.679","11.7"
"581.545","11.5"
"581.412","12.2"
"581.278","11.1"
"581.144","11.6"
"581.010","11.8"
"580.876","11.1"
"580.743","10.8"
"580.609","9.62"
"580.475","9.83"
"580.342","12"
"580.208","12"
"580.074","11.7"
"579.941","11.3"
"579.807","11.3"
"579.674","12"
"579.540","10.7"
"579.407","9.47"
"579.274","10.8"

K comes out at 1.1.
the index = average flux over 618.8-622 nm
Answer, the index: 11.2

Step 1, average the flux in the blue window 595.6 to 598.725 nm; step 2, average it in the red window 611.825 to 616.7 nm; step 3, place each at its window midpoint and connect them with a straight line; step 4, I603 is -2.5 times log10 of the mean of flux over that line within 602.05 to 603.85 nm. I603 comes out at 0.020 mag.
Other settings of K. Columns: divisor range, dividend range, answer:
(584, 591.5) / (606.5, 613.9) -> 1.16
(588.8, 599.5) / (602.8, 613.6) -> 1.07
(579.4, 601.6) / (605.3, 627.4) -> 1.08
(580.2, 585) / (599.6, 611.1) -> 1.08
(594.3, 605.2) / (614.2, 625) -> 1.00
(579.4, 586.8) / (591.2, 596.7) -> 1.08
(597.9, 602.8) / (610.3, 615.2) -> 1.07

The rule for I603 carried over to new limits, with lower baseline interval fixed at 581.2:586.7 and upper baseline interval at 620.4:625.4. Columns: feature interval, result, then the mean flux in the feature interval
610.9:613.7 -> -0.05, 11.6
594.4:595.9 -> -0.10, 12.4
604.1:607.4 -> -0.07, 11.9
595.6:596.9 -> -0.11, 12.5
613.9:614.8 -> -0.08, 11.8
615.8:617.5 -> 0.02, 10.7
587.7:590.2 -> 0.13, 10.1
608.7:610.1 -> -0.04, 11.5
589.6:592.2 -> 0.05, 10.9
